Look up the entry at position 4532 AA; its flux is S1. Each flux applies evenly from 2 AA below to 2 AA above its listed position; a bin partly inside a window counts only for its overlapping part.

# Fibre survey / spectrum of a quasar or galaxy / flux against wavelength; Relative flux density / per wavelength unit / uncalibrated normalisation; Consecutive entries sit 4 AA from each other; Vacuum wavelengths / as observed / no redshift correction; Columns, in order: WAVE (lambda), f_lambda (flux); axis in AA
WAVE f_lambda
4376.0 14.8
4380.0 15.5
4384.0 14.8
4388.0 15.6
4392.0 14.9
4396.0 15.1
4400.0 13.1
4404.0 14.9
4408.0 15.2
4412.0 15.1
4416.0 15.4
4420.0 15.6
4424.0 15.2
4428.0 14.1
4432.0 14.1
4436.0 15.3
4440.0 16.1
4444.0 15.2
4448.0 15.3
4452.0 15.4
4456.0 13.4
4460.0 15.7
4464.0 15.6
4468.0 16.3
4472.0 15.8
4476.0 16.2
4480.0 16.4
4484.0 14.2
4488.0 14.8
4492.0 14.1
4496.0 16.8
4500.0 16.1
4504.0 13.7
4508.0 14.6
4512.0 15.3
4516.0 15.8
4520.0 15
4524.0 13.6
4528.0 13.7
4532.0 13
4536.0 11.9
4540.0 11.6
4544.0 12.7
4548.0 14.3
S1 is 13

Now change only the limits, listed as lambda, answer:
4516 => 15.8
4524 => 13.6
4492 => 14.1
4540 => 11.6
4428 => 14.1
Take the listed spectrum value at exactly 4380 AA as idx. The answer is 15.5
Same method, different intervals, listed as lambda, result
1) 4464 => 15.6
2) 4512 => 15.3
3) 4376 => 14.8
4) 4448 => 15.3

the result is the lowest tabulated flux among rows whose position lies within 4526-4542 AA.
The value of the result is 11.6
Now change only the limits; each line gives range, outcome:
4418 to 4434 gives 14.1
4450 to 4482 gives 13.4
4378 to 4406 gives 13.1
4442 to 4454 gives 15.2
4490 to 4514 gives 13.7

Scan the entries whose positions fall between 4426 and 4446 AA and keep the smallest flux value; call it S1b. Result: 14.1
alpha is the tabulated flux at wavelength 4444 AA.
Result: 15.2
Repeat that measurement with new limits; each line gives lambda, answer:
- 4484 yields 14.2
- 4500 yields 16.1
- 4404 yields 14.9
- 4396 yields 15.1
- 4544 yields 12.7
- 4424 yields 15.2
